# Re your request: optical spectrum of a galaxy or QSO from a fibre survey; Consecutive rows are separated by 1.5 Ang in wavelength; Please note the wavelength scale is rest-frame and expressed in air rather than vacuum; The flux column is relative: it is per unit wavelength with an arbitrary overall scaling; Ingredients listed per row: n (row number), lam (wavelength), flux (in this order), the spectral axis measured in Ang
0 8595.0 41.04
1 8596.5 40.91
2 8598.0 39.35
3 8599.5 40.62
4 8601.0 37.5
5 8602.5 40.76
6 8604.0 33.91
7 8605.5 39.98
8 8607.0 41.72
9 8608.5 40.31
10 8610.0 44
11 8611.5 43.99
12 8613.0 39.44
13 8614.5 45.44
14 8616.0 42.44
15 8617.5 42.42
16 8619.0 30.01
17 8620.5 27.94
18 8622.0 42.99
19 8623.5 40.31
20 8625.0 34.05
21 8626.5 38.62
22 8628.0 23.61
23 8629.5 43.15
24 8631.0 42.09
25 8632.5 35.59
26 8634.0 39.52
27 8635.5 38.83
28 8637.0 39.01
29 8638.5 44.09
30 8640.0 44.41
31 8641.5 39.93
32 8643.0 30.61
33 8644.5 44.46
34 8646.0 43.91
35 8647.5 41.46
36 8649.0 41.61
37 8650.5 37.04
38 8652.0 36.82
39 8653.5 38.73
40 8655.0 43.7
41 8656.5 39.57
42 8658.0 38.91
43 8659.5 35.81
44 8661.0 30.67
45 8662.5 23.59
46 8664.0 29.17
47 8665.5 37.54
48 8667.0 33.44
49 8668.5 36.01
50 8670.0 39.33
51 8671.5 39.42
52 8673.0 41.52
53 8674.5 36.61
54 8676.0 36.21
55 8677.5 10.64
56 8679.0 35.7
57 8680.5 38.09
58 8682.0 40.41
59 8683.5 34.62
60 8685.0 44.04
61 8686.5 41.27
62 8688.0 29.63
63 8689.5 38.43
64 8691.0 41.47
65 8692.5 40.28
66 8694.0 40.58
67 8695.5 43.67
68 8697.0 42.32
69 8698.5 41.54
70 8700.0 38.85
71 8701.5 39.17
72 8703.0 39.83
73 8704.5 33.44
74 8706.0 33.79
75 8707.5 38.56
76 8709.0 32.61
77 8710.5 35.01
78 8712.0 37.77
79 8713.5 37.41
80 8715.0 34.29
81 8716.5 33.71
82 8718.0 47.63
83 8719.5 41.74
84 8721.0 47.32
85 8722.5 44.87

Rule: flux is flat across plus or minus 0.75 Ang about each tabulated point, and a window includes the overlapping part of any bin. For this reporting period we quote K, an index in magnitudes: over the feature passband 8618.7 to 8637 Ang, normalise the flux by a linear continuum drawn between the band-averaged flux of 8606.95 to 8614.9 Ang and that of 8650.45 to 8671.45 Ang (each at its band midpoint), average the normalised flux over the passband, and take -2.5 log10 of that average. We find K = 0.10 mag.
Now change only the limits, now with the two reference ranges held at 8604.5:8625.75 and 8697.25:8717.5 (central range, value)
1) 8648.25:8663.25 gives 0.05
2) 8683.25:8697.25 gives -0.07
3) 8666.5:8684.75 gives 0.07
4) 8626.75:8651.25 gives -0.01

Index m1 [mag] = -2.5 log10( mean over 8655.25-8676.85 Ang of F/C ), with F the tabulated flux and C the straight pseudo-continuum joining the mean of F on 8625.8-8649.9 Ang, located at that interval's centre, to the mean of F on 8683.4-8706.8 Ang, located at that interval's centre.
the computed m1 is 0.10 mag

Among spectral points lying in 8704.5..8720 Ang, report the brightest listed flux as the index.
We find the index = 47.63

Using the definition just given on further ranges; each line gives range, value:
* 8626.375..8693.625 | 44.46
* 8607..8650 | 45.44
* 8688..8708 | 43.67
